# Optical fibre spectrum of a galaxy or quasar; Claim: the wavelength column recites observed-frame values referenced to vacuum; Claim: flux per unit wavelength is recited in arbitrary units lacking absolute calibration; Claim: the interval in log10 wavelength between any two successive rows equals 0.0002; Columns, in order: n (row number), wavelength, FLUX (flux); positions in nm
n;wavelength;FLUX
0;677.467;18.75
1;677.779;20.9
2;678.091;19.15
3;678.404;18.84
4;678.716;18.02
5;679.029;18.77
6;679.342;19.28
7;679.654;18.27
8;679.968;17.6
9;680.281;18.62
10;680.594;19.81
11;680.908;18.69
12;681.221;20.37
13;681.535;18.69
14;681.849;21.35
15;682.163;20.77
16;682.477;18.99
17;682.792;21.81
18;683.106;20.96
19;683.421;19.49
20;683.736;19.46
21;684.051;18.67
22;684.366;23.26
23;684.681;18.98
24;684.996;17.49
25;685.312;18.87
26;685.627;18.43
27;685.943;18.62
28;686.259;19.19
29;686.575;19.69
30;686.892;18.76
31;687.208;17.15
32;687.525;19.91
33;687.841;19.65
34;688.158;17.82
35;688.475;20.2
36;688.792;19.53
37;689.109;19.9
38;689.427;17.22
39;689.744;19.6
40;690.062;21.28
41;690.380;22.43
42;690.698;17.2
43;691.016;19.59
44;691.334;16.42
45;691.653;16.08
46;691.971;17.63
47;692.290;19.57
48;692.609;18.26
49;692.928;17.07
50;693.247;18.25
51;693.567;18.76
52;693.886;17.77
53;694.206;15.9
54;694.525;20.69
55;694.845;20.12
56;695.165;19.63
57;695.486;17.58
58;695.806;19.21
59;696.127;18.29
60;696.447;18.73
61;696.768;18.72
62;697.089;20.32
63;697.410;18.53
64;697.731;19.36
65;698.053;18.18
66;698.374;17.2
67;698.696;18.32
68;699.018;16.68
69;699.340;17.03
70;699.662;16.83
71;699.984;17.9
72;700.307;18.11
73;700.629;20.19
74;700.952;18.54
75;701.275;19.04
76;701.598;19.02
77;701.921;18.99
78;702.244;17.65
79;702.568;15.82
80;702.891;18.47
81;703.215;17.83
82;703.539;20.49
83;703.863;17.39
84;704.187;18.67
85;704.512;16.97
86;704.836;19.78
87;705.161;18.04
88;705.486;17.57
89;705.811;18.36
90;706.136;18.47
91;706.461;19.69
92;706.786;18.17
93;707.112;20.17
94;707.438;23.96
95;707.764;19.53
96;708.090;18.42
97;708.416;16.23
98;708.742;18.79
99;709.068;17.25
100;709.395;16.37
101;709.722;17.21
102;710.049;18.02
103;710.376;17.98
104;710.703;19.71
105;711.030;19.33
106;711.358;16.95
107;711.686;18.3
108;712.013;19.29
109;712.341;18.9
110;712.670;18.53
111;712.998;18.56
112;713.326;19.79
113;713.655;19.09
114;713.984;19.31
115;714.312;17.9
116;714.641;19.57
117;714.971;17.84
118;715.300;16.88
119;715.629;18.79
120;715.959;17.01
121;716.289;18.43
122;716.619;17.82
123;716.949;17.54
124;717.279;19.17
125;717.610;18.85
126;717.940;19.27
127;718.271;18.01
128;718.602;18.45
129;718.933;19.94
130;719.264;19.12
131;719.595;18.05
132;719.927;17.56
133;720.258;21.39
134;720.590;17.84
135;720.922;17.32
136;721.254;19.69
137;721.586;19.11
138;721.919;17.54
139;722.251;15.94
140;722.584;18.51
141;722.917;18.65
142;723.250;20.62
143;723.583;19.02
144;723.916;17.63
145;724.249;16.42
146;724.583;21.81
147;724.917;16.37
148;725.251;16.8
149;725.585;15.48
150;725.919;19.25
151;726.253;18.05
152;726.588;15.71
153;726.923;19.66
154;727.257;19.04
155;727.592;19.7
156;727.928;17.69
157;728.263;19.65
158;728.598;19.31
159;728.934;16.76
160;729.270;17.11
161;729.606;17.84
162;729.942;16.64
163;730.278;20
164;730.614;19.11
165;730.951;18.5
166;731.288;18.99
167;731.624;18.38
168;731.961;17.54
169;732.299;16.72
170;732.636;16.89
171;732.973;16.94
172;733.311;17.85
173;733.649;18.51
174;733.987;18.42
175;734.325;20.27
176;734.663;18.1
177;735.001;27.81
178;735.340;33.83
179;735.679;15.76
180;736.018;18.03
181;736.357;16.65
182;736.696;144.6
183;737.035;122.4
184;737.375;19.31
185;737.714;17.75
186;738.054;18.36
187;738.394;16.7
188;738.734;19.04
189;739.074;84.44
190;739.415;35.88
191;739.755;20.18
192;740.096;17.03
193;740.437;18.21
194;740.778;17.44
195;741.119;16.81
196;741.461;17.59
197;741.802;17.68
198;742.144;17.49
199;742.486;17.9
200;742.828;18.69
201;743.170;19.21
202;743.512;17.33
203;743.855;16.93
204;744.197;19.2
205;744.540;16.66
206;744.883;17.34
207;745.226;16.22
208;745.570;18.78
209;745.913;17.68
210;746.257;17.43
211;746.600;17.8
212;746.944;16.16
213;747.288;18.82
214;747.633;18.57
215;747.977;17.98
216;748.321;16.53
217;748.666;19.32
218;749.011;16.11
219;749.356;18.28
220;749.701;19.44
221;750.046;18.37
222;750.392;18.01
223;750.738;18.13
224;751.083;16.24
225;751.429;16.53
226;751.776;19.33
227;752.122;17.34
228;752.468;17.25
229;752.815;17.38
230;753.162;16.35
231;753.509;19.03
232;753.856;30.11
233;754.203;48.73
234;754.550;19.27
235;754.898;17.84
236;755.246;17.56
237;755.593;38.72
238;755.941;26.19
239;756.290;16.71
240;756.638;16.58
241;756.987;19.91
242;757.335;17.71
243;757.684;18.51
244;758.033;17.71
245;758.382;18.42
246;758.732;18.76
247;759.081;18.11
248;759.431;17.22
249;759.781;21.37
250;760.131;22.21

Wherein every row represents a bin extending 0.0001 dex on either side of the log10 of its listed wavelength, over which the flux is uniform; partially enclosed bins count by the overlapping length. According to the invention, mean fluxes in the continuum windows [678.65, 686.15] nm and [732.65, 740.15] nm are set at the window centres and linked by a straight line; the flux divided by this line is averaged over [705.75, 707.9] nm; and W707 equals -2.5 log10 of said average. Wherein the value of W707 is 0.28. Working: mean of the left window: 19.4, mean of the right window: 33.5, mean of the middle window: 19.8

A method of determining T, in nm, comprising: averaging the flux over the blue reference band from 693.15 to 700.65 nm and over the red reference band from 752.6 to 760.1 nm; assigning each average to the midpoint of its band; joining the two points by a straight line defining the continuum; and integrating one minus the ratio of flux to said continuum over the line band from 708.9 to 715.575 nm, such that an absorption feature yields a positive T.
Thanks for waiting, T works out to 0.30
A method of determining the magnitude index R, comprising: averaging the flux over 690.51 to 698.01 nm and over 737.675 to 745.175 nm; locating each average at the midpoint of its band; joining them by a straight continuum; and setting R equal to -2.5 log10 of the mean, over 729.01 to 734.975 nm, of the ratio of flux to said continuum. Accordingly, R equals 0.15 mag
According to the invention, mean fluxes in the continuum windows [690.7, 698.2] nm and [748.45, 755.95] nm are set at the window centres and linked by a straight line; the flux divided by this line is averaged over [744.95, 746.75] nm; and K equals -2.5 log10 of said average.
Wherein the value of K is 0.181 mag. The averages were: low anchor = 18.4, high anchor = 21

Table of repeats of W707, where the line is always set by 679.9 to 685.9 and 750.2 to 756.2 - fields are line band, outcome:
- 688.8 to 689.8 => 0.05 mag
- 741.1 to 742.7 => 0.22 mag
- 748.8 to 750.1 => 0.20 mag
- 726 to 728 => 0.15 mag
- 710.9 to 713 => 0.11 mag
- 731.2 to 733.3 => 0.21 mag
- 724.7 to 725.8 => 0.26 mag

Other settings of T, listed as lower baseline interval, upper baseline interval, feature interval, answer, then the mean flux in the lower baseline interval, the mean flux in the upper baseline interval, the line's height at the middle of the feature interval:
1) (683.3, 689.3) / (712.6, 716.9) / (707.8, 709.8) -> 0.11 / 19.2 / 18.4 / 18.6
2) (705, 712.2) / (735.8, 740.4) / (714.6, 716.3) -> 0.42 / 18.5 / 41.3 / 23.8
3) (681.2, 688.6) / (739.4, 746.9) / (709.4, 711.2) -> 0.06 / 19.5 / 18.2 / 18.9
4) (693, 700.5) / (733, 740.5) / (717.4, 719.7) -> 0.67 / 18.3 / 33.5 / 26.6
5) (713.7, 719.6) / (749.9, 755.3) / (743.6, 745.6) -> 0.26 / 18.5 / 20.5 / 20.1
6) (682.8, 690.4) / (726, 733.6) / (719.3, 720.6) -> -0.03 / 19.4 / 18.1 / 18.4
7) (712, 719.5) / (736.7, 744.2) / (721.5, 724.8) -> 0.51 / 18.6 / 29.4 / 21.8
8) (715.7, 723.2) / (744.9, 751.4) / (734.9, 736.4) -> -0.38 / 18.5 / 17.7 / 18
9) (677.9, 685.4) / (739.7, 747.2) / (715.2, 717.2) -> 0.07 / 19.4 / 17.7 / 18.5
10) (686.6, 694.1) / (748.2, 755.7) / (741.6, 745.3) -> 0.47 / 18.7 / 20.6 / 20.3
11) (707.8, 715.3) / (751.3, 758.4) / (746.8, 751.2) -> 0.65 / 18.3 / 21.4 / 21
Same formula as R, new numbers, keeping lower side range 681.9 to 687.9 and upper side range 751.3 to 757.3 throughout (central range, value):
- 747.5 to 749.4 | 0.222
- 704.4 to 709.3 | 0.086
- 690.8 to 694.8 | 0.100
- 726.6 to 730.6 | 0.147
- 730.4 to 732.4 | 0.159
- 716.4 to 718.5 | 0.124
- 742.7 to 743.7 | 0.175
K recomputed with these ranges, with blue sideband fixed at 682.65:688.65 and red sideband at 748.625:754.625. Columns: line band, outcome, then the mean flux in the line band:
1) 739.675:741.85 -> 0.139 mag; 17.8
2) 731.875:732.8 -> 0.180 mag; 17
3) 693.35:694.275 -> 0.107 mag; 17.7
